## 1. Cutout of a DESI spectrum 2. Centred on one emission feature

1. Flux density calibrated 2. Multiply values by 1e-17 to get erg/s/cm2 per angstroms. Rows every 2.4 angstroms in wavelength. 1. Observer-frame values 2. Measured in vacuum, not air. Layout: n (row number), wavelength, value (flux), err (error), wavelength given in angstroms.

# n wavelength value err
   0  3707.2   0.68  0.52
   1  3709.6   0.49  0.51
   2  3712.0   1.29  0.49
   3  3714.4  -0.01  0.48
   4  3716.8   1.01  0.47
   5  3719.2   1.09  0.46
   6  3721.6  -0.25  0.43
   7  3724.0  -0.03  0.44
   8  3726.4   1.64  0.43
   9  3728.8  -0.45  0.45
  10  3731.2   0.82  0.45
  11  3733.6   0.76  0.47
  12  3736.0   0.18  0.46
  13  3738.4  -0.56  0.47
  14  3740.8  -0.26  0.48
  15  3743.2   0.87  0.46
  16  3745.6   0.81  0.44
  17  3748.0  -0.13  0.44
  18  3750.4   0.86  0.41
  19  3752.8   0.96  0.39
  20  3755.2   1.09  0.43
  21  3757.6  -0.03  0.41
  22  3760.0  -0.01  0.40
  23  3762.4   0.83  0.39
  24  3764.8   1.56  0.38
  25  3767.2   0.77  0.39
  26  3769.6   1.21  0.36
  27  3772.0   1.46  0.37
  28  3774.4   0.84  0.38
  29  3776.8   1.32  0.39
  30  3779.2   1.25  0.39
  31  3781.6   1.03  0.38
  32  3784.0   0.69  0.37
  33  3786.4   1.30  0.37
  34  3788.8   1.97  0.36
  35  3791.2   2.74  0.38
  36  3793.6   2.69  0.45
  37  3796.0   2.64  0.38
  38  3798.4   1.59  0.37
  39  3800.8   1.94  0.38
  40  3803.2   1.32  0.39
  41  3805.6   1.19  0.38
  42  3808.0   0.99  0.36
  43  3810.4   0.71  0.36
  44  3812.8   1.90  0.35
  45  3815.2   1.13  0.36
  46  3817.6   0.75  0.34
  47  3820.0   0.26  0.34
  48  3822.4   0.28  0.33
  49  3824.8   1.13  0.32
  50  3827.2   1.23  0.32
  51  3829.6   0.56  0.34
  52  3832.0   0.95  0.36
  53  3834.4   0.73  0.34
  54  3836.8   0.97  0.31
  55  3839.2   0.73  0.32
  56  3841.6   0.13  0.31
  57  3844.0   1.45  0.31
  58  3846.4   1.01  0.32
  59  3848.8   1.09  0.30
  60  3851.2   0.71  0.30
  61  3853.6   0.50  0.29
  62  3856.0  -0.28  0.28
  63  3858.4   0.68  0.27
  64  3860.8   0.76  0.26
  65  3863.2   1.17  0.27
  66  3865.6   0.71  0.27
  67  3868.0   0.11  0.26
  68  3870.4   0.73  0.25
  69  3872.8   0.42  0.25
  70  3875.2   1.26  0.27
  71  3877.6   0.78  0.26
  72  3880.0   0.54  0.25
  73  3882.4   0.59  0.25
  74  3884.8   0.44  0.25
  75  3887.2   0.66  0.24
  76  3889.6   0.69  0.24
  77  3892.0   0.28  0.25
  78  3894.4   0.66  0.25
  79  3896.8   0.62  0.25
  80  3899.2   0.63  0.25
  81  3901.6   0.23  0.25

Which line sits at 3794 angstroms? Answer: Ly-alpha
